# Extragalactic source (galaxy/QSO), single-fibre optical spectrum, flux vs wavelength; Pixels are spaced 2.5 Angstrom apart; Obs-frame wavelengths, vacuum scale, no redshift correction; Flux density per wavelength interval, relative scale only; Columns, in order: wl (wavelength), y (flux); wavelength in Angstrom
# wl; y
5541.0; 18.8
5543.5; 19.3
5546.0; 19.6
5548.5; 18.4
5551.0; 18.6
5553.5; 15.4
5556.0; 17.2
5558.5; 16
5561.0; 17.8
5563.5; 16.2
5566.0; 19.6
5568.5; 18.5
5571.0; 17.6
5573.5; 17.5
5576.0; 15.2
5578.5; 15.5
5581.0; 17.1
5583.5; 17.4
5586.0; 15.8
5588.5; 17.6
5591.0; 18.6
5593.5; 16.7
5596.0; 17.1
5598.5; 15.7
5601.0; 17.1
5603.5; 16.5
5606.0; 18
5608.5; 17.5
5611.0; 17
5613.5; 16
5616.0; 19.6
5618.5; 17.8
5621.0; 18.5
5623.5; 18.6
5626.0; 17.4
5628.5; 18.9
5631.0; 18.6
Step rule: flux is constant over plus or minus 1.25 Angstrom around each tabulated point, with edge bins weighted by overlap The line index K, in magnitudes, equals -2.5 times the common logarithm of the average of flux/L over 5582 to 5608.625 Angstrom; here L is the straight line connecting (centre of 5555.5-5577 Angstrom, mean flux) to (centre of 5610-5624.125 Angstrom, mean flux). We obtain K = 0.04 mag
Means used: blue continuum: 17.3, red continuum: 17.9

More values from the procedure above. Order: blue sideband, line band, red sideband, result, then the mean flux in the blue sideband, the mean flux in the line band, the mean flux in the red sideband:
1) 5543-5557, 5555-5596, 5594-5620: 0.03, 18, 17.1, 17.2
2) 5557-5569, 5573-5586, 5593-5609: 0.06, 17.6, 16.4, 16.9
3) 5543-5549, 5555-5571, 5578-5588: 0.03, 19.2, 17.6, 16.6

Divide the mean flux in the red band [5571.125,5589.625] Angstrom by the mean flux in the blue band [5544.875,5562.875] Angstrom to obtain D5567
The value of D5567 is 1.0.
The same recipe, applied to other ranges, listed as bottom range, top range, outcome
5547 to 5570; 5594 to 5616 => 0.97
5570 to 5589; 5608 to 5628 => 1.07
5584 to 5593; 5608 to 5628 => 1.03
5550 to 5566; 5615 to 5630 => 1.08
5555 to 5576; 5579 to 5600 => 0.97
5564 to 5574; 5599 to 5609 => 0.94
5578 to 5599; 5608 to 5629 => 1.06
